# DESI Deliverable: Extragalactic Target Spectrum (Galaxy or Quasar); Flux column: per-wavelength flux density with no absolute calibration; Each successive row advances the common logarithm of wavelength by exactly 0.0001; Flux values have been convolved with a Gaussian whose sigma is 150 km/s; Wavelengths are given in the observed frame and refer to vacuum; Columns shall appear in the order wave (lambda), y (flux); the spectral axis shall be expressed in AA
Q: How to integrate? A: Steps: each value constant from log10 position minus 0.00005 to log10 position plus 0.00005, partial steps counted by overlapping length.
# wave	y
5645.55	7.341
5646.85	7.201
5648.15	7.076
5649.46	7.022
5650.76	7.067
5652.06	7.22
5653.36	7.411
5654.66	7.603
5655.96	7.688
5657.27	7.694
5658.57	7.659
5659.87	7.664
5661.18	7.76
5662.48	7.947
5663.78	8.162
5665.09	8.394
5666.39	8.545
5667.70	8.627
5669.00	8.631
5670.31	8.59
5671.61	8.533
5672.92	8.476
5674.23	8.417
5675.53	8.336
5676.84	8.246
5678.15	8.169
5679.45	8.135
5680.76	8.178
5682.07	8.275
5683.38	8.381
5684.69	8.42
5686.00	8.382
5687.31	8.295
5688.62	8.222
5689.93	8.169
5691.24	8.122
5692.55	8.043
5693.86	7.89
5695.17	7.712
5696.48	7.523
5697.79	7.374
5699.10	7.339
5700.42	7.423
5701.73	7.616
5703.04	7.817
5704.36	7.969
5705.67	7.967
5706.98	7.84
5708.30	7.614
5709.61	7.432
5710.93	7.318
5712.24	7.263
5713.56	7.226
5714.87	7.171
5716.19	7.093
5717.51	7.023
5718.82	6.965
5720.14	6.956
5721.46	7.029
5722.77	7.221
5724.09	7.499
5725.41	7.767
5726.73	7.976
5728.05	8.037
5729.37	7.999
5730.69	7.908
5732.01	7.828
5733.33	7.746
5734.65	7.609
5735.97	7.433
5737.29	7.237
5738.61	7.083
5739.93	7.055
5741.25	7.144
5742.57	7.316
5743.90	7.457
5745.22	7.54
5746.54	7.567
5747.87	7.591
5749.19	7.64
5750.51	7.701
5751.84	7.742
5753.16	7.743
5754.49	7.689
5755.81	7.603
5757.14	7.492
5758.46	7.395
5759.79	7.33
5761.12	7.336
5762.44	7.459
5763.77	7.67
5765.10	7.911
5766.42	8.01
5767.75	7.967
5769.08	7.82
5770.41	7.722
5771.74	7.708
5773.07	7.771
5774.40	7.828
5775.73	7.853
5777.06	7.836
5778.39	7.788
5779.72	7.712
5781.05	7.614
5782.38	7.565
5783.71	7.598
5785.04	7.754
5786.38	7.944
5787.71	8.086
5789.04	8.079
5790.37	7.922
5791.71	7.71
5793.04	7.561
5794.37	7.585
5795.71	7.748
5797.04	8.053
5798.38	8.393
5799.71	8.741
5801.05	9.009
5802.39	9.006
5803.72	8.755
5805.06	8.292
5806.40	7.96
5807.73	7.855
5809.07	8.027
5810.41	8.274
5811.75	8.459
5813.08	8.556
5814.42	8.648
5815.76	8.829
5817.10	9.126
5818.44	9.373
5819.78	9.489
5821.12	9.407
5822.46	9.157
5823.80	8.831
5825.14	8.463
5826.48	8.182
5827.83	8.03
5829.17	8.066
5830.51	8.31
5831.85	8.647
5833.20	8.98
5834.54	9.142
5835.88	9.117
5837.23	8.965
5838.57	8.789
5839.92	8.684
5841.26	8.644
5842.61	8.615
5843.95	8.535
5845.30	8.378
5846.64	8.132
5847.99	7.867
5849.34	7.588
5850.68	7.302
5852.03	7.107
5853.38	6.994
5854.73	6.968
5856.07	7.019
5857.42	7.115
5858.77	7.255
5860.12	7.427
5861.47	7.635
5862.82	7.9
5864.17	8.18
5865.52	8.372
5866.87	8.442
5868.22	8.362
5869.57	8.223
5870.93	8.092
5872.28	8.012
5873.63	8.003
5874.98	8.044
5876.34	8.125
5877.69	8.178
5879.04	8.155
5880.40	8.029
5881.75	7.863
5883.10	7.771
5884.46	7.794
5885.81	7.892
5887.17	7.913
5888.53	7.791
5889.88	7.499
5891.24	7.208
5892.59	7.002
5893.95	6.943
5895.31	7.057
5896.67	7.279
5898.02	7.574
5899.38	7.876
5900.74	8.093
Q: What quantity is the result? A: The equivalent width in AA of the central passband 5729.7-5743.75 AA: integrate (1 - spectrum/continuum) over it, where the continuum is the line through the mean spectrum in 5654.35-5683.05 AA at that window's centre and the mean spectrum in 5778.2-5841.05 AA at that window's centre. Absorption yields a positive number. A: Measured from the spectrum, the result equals 1.4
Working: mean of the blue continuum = 8.18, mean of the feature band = 7.45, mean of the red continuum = 8.4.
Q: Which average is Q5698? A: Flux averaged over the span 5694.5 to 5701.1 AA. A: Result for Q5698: 7.48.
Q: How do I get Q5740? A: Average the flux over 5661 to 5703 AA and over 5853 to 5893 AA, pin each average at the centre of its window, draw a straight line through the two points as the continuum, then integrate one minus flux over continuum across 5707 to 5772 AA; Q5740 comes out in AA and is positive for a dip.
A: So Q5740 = 4.2 AA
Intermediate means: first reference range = 8.14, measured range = 7.51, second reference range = 7.79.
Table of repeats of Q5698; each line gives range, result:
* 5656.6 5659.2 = 7.66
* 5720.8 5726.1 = 7.38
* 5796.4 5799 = 8.21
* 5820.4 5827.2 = 8.8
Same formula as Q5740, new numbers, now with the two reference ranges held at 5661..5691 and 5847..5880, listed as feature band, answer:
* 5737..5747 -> 1.0 AA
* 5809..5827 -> -2.0 AA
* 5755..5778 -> 1.0 AA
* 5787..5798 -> 0.2 AA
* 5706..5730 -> 2.3 AA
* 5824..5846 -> -2.1 AA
